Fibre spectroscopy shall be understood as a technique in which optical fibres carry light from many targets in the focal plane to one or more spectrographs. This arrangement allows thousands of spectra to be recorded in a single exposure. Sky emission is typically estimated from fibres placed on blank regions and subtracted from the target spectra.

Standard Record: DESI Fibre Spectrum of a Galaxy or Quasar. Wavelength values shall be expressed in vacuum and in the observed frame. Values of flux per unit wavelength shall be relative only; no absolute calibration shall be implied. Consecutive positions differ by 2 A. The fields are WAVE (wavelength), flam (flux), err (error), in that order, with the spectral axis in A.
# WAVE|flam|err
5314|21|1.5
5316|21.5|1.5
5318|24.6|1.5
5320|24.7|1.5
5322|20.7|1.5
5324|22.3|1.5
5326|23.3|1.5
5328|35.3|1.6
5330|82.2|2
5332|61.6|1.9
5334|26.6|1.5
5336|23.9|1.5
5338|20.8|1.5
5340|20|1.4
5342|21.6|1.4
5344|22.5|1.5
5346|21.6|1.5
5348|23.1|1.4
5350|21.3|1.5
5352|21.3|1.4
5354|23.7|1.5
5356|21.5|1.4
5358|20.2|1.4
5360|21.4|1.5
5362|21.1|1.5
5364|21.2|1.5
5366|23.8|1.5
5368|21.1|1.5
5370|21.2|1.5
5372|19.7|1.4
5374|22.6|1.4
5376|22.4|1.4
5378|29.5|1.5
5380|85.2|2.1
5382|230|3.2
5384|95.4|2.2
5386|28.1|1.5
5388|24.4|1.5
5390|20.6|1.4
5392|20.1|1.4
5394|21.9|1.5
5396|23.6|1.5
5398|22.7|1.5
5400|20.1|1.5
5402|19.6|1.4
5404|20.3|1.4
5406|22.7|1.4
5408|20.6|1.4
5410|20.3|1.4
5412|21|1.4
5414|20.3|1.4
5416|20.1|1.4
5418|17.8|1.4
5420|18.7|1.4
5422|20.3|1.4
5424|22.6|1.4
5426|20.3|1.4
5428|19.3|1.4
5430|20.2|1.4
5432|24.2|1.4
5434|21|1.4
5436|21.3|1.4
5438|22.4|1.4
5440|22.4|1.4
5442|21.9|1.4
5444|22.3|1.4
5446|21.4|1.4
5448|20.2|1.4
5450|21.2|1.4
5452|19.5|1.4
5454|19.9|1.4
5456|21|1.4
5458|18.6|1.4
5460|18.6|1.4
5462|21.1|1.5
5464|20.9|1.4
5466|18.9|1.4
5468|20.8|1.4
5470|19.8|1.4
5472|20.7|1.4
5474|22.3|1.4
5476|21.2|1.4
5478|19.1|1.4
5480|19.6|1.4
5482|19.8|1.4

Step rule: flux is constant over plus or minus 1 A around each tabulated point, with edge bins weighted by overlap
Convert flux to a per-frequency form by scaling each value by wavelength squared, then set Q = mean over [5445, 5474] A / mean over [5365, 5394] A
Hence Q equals 0.4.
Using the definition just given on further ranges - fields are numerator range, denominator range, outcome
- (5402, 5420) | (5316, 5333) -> 0.58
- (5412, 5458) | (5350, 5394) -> 0.56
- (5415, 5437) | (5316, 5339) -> 0.65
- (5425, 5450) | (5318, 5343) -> 0.70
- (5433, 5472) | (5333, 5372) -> 0.98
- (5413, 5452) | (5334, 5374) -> 0.99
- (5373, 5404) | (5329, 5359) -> 1.59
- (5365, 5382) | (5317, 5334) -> 1.19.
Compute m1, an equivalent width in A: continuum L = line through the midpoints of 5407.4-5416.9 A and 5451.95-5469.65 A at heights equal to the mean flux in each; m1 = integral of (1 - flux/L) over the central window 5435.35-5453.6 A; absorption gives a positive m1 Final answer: -1.1 A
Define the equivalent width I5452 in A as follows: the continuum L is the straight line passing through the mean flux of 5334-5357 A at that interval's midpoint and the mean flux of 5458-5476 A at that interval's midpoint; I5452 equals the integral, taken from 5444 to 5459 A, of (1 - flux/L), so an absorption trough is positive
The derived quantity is 0.1 A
